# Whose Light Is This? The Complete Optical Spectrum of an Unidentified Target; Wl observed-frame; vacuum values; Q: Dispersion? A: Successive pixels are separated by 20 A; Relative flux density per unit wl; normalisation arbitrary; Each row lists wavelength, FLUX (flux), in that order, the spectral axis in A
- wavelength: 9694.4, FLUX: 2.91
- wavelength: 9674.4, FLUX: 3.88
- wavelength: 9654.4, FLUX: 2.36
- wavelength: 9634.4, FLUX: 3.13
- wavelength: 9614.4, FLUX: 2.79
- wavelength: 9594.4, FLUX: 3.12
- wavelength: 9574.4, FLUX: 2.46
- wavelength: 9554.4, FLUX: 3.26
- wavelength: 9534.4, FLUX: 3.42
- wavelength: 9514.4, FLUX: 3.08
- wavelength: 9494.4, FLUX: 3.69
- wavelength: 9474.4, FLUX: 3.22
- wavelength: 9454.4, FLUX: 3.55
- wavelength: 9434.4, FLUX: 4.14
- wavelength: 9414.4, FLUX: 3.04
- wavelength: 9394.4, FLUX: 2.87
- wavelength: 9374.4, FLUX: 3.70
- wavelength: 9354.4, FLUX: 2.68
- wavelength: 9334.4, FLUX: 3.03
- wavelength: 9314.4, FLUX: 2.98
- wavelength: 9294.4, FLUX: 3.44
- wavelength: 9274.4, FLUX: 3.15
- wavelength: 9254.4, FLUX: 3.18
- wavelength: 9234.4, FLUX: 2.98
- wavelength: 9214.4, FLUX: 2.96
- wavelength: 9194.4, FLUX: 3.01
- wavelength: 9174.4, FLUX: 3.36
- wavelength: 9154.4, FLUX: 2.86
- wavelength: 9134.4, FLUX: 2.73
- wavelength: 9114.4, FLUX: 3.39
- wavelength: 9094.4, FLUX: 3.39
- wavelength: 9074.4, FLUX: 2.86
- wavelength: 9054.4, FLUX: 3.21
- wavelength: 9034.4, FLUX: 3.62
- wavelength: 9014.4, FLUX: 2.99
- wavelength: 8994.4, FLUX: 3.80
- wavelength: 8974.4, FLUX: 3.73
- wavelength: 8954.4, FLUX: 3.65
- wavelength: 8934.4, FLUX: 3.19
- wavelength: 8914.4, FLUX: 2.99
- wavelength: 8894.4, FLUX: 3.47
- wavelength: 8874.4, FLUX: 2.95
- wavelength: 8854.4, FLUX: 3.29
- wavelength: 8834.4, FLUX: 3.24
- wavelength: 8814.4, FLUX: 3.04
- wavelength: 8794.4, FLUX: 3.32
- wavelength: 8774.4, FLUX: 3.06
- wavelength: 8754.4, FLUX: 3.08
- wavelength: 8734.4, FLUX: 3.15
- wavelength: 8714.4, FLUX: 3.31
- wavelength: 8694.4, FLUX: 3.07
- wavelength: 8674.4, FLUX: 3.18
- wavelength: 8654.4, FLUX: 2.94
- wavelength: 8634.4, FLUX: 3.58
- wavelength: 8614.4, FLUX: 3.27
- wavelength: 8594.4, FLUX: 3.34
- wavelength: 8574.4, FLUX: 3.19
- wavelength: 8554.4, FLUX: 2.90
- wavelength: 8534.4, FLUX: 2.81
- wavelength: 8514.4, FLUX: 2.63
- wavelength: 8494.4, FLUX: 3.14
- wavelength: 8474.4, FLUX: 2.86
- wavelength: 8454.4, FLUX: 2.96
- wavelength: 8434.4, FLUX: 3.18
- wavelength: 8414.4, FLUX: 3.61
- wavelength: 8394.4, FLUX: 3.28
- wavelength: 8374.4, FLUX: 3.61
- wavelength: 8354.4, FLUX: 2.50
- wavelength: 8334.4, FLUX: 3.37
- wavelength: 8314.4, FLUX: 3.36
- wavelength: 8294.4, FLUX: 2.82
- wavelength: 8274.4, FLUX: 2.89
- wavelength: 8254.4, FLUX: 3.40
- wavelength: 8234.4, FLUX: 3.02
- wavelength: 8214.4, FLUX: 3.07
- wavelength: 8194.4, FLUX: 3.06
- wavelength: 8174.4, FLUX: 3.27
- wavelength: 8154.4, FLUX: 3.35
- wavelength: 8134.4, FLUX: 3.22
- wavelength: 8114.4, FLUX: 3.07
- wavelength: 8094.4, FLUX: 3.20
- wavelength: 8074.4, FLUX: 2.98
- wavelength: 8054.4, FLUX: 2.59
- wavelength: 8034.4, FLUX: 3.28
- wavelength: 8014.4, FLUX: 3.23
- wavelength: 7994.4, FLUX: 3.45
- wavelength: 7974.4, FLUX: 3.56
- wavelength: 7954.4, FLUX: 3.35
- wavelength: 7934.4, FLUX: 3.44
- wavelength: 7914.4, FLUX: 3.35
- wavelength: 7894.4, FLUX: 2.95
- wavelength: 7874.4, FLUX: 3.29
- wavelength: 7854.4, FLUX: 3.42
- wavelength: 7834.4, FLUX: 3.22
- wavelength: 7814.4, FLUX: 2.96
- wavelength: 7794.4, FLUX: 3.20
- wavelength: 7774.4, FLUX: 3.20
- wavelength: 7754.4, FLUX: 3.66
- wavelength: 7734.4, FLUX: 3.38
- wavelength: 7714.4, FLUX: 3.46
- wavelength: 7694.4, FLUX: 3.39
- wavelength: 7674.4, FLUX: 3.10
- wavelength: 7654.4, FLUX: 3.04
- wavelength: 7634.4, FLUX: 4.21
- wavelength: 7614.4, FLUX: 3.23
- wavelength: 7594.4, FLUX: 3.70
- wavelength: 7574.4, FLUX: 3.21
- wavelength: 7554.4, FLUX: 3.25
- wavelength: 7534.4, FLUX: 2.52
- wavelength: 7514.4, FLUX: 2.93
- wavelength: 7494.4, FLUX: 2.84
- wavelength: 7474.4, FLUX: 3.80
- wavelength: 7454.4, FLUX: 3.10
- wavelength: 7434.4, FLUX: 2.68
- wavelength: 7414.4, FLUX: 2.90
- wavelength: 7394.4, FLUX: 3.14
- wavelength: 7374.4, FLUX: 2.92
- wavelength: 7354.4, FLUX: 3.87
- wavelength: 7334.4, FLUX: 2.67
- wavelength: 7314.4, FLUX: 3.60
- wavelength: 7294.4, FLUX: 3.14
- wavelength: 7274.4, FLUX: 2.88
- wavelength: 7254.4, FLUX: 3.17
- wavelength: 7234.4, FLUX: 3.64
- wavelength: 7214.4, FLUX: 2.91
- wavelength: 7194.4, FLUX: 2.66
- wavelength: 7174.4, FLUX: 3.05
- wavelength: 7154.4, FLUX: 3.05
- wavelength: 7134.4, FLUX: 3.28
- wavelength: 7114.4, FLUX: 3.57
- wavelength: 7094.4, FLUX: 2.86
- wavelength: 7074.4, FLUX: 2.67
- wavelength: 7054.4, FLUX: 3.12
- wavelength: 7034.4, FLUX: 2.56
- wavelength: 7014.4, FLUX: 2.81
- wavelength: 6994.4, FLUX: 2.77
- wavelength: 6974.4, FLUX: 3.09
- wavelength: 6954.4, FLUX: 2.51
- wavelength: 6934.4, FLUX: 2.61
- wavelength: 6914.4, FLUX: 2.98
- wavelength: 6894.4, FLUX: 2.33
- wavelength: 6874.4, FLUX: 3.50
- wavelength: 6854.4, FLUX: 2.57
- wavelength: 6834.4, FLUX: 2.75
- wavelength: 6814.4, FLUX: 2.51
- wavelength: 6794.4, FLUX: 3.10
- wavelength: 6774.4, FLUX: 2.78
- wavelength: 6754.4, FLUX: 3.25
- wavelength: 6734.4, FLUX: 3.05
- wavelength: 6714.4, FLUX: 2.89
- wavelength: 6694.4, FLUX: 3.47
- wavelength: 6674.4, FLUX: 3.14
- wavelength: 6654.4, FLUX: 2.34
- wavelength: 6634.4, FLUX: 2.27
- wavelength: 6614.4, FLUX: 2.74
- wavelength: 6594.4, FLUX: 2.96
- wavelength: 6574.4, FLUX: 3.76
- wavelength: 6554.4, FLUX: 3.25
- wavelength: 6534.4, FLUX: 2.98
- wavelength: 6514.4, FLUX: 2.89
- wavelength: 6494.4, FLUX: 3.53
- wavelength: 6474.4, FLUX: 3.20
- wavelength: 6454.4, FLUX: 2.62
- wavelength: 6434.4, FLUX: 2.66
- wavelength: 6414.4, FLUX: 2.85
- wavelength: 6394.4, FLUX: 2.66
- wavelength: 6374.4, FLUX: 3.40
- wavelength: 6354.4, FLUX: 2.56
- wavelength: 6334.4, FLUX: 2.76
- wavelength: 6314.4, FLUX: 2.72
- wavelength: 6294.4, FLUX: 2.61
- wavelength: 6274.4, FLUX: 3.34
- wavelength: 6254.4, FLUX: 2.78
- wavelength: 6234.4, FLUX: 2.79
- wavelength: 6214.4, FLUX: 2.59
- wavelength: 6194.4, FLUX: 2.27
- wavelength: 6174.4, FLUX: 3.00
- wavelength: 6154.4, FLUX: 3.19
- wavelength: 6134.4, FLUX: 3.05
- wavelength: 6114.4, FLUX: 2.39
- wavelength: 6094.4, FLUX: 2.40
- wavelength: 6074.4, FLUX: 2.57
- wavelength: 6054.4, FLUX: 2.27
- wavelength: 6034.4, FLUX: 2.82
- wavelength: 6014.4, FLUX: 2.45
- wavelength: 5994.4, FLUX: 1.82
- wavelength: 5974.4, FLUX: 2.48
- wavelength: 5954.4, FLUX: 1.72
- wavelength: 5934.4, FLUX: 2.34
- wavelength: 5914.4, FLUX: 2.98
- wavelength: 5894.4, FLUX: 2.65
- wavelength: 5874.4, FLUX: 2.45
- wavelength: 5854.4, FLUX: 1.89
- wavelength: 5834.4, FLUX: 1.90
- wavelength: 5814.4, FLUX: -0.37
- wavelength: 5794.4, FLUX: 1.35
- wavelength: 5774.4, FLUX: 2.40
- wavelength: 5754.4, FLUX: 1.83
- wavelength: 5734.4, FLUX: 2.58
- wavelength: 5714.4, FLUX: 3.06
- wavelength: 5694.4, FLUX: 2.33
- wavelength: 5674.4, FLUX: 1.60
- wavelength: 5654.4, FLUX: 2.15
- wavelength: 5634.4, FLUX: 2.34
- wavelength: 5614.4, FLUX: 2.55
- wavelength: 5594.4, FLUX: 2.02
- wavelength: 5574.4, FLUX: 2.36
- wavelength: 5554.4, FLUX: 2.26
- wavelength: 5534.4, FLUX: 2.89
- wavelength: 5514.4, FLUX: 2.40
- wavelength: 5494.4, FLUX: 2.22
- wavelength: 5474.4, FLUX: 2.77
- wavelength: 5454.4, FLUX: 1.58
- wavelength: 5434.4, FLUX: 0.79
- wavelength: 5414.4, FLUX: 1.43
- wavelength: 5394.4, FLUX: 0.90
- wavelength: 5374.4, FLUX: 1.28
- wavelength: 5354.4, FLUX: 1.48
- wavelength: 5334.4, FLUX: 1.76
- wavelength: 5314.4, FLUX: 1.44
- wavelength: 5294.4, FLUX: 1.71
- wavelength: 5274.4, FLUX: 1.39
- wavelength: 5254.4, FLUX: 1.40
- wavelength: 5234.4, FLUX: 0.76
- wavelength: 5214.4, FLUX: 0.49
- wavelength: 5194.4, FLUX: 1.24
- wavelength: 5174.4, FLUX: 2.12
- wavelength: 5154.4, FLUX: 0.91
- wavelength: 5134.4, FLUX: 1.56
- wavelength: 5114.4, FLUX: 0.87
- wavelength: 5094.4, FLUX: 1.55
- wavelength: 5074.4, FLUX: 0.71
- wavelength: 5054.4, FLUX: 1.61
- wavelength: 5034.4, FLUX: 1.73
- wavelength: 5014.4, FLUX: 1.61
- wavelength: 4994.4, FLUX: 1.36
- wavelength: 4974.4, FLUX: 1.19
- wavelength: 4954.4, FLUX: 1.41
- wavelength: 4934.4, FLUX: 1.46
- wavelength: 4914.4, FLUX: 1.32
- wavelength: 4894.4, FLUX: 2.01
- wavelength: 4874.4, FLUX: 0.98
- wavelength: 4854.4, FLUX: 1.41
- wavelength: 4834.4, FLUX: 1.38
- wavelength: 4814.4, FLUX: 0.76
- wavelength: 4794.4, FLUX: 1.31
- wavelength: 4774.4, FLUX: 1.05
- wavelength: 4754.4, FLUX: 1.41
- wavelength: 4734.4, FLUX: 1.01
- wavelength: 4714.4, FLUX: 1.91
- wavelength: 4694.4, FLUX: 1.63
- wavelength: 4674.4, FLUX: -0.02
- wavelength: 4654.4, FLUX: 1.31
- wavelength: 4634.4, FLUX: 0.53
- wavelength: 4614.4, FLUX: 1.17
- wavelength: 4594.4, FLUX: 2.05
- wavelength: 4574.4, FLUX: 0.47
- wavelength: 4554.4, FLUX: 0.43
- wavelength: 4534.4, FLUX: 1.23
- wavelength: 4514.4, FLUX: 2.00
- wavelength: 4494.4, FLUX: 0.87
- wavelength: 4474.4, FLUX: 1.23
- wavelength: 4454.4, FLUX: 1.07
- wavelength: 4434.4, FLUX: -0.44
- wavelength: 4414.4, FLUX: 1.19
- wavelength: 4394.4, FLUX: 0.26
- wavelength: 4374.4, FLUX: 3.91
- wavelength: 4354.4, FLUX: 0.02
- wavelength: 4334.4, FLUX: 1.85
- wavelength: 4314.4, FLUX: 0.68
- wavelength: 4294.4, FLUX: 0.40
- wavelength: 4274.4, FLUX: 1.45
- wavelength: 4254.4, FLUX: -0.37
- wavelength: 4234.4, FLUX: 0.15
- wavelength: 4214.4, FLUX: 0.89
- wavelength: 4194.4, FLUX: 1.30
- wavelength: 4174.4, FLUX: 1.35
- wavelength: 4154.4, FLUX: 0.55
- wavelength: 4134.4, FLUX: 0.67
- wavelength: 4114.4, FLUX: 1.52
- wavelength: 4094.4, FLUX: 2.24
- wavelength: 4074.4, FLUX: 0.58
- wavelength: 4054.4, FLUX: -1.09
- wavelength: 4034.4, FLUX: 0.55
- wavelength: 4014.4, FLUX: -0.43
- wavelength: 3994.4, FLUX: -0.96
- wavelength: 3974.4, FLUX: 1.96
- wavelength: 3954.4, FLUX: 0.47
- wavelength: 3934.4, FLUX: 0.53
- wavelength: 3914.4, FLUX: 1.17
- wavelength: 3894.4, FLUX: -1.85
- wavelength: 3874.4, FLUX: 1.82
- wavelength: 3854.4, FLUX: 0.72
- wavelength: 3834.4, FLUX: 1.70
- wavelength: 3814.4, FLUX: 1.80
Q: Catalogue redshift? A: 0.37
